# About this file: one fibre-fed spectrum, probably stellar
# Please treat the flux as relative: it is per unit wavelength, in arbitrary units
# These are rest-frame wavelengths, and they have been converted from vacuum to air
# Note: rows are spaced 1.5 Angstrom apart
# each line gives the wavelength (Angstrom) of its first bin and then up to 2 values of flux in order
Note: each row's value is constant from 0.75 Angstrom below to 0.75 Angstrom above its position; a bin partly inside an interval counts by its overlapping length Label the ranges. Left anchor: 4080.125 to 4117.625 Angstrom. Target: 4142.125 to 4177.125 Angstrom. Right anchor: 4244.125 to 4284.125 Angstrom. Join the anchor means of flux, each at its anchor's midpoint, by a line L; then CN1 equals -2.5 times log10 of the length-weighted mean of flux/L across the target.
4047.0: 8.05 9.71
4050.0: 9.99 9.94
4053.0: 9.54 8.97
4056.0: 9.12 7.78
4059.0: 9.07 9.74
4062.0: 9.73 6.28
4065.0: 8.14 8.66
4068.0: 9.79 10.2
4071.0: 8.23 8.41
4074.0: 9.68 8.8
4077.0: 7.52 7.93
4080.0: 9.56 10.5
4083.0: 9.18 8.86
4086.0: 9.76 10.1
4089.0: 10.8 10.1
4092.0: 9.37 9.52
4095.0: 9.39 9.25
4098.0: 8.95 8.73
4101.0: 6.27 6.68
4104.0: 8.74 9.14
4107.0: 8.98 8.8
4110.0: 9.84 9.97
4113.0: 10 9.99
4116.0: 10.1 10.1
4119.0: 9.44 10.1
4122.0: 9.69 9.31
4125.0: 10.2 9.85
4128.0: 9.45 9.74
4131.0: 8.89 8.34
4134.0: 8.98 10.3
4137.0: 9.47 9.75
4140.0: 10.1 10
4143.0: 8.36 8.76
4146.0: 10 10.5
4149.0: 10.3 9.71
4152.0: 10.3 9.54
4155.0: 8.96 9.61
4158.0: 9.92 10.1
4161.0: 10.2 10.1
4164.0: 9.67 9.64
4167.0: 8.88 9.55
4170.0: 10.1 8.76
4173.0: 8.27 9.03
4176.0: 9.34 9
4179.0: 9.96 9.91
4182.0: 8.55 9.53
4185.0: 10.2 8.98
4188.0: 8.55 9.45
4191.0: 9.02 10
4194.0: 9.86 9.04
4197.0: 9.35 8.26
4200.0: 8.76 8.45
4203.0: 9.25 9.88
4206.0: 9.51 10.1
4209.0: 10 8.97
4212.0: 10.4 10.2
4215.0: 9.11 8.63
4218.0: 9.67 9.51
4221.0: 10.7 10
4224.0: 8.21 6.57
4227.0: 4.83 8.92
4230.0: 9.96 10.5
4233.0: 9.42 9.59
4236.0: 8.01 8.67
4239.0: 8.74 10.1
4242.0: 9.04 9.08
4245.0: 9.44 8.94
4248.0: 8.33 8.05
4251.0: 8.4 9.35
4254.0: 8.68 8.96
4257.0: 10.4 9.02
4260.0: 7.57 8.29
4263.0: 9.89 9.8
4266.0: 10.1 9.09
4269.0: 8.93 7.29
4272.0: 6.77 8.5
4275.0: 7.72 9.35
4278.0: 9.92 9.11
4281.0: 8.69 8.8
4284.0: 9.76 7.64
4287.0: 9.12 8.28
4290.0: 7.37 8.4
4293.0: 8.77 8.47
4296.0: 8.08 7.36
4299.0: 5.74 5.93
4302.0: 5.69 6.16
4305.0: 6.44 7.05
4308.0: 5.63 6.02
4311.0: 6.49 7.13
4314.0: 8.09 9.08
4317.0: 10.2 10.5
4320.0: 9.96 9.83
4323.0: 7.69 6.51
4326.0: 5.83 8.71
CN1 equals -0.05 mag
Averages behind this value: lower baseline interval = 9.32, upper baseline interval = 8.84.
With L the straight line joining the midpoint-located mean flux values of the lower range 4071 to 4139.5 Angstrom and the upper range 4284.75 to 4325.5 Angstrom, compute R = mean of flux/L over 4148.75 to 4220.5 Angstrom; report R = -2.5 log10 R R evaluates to -0.10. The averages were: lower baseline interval 9.29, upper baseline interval 7.68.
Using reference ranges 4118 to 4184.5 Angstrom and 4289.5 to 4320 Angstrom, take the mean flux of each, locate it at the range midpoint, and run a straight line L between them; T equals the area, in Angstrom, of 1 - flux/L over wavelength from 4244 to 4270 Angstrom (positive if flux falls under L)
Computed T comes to -2.8 Angstrom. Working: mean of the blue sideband 9.55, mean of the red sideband 7.49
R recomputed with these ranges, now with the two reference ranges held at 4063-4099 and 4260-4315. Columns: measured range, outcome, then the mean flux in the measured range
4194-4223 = -0.13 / 9.47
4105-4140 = -0.08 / 9.6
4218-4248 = -0.09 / 8.96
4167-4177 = -0.07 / 9.15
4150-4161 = -0.12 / 9.77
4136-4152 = -0.11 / 9.73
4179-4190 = -0.10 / 9.35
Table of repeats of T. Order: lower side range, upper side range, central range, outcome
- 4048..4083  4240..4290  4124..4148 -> -1.56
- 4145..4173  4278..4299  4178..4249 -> -0.18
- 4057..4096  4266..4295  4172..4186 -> -0.71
